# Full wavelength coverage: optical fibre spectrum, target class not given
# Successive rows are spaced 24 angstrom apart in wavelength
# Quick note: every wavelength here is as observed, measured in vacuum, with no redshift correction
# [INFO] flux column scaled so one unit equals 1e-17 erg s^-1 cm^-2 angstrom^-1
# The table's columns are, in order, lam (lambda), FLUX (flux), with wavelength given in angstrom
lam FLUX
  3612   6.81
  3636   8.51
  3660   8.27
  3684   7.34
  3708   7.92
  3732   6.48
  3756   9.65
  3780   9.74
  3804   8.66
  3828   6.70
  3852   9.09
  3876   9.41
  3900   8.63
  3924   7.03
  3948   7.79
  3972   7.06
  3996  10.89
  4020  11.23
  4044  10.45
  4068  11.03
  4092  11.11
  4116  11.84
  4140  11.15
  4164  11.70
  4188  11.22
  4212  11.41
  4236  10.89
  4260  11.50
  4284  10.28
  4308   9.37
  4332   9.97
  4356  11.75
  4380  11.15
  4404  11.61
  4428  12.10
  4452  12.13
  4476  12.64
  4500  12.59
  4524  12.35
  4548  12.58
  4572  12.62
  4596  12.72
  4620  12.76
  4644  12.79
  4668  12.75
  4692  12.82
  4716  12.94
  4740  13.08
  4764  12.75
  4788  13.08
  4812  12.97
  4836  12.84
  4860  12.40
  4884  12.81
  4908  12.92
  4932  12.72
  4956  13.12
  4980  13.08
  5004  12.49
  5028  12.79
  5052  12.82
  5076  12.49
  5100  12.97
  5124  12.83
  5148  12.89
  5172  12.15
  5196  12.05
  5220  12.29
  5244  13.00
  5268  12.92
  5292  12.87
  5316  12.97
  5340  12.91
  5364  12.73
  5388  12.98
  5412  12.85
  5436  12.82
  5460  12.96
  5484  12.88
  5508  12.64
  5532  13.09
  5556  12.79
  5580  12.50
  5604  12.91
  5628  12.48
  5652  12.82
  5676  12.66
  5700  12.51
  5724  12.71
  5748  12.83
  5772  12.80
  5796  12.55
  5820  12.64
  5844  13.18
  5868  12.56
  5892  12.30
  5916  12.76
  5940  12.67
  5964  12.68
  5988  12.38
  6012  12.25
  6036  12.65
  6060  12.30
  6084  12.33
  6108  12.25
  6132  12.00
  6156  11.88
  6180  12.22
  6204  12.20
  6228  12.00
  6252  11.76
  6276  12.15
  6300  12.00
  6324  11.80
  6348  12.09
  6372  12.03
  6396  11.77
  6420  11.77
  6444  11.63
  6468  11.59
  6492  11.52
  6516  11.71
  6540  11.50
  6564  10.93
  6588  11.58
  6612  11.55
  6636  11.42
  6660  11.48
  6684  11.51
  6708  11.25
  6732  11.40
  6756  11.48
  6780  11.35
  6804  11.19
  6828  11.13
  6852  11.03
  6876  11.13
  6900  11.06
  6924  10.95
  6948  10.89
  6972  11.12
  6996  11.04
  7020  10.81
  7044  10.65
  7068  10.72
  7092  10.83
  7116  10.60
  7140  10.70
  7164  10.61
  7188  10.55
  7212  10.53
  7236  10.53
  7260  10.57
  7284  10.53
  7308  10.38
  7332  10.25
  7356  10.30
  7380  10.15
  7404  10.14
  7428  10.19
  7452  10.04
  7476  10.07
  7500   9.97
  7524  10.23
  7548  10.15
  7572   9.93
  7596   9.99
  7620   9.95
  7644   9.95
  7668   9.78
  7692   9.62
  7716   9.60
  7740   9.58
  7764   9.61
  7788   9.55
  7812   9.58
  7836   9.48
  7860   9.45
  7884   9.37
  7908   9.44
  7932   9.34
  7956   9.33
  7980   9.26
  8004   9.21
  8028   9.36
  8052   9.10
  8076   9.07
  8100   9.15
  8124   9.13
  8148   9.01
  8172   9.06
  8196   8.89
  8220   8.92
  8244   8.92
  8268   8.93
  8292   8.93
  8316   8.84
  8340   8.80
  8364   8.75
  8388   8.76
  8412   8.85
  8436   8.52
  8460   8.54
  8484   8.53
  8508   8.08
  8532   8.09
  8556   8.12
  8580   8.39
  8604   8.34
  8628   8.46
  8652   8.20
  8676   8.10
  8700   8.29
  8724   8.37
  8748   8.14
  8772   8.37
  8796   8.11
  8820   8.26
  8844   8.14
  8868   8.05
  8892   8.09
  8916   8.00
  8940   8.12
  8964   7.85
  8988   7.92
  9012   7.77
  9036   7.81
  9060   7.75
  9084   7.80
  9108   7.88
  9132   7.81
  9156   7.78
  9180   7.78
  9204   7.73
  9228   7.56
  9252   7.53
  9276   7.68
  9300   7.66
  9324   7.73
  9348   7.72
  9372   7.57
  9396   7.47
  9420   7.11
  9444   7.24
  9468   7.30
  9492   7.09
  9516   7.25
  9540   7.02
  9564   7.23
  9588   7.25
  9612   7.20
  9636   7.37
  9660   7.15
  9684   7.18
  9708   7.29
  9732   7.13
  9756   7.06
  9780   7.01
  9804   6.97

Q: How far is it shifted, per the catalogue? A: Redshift 0.000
